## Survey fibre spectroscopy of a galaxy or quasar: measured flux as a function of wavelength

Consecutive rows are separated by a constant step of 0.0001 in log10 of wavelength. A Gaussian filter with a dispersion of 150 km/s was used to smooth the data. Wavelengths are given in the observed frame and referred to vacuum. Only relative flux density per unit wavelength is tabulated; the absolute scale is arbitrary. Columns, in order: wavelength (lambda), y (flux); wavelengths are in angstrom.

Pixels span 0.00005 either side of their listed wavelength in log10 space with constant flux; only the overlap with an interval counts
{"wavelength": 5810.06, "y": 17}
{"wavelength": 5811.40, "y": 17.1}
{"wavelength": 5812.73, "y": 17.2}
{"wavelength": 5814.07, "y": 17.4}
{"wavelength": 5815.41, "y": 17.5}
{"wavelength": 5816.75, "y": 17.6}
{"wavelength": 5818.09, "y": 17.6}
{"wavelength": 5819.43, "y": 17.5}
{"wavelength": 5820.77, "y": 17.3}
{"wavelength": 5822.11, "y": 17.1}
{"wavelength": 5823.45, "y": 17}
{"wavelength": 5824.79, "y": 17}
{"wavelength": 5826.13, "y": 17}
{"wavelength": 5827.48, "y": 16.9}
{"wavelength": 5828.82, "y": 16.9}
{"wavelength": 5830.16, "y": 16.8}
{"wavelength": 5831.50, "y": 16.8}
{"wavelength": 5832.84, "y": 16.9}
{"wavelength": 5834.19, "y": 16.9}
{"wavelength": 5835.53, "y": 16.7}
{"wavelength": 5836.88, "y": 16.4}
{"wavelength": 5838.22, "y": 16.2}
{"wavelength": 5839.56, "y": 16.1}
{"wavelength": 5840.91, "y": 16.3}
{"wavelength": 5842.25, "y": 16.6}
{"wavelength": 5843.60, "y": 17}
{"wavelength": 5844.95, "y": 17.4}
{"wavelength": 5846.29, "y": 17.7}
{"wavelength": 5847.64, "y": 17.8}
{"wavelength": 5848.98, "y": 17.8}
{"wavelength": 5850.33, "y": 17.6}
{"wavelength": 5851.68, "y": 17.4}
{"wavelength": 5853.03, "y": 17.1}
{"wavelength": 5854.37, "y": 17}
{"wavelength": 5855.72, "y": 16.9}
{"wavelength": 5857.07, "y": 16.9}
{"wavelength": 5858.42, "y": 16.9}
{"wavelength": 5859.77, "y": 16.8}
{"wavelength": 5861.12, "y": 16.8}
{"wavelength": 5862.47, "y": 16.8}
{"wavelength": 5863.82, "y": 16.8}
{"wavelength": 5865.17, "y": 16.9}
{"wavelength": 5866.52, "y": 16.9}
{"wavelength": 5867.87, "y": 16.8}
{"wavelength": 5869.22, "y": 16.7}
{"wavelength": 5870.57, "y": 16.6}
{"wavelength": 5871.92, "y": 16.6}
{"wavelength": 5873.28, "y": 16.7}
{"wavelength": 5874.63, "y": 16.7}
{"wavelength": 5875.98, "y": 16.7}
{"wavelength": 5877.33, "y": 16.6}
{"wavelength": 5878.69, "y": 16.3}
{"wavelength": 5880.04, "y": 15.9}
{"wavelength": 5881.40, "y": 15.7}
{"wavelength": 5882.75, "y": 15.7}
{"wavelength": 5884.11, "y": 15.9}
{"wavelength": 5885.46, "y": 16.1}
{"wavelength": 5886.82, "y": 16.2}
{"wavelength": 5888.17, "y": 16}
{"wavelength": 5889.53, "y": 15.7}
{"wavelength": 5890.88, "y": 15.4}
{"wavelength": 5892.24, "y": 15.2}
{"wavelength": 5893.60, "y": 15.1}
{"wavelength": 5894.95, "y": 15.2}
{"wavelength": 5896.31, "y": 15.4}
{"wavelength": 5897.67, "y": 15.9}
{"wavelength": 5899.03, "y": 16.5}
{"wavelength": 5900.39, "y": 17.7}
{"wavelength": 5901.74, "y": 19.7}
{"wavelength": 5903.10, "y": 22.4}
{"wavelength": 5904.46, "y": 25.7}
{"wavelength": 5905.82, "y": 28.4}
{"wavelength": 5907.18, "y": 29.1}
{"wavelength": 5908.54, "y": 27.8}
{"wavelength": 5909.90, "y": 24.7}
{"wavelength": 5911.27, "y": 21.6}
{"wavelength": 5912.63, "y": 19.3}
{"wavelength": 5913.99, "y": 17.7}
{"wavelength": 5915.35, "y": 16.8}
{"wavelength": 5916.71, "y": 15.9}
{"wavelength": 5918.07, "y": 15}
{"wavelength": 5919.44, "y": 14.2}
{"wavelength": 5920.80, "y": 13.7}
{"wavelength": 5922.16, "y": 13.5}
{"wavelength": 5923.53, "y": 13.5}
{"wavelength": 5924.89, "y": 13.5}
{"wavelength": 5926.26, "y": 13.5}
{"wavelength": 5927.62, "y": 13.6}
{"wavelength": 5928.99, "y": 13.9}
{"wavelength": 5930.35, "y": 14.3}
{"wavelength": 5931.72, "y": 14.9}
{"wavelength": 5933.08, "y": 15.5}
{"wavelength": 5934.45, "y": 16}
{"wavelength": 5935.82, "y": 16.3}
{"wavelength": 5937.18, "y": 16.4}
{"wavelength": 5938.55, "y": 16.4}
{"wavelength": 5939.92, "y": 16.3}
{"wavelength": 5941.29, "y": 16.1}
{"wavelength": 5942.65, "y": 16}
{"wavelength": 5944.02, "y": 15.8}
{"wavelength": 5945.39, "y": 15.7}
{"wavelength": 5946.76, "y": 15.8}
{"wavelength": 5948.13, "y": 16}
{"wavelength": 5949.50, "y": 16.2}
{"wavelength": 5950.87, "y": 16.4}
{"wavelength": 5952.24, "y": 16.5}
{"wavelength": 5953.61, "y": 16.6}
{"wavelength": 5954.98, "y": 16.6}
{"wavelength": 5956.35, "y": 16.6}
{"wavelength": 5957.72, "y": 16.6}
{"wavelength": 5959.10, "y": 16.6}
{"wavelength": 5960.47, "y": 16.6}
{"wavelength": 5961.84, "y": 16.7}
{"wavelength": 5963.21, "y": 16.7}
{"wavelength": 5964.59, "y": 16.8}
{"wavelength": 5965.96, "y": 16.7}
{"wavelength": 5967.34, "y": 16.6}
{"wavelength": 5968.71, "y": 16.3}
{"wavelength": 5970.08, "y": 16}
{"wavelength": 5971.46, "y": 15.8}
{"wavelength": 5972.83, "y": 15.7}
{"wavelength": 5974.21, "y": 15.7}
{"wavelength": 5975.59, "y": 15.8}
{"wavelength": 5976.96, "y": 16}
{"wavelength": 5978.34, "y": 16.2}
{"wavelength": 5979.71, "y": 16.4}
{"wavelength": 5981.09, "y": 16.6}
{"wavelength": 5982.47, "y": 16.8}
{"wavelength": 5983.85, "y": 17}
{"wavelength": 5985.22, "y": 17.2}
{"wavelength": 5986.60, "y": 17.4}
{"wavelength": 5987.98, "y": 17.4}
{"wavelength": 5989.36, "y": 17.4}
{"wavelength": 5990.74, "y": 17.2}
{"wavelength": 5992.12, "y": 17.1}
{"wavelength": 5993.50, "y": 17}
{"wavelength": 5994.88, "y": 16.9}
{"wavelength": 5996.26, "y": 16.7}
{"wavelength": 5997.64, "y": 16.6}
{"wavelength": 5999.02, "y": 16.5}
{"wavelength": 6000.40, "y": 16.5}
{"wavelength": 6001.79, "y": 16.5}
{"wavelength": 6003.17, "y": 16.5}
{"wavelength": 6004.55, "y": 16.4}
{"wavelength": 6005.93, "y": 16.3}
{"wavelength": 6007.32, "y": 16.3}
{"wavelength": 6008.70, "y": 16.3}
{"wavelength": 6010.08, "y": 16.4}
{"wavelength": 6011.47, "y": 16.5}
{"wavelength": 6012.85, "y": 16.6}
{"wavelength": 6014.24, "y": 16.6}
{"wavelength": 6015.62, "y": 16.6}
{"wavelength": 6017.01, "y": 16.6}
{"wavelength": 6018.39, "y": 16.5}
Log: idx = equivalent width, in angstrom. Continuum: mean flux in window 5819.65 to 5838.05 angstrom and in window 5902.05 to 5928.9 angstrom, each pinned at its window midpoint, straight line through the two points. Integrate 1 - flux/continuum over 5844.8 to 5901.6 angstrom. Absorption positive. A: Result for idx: 4.1 angstrom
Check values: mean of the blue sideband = 16.9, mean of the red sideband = 18.8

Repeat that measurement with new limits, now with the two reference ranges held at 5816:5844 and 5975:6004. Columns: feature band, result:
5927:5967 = 1.8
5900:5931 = -3.1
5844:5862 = -0.4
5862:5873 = 0.1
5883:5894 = 0.7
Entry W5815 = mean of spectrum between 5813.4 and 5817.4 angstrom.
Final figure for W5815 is 17.5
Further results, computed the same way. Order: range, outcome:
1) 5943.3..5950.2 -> 15.9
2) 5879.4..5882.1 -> 15.8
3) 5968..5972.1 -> 16.1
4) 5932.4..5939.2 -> 16.1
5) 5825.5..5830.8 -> 16.9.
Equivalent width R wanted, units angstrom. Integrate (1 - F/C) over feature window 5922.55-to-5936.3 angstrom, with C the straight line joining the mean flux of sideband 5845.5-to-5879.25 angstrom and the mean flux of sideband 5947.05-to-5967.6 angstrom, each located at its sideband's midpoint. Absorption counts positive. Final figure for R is 1.82 angstrom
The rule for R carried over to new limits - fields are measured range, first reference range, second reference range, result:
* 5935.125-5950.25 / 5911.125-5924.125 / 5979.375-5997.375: 0.2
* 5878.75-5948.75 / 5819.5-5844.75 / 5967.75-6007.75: -1.5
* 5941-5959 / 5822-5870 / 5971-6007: 0.5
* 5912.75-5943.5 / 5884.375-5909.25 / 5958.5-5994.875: 4.9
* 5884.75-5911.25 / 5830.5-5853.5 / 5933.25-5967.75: -4.5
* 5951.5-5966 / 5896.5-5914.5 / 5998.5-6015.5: 1.8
